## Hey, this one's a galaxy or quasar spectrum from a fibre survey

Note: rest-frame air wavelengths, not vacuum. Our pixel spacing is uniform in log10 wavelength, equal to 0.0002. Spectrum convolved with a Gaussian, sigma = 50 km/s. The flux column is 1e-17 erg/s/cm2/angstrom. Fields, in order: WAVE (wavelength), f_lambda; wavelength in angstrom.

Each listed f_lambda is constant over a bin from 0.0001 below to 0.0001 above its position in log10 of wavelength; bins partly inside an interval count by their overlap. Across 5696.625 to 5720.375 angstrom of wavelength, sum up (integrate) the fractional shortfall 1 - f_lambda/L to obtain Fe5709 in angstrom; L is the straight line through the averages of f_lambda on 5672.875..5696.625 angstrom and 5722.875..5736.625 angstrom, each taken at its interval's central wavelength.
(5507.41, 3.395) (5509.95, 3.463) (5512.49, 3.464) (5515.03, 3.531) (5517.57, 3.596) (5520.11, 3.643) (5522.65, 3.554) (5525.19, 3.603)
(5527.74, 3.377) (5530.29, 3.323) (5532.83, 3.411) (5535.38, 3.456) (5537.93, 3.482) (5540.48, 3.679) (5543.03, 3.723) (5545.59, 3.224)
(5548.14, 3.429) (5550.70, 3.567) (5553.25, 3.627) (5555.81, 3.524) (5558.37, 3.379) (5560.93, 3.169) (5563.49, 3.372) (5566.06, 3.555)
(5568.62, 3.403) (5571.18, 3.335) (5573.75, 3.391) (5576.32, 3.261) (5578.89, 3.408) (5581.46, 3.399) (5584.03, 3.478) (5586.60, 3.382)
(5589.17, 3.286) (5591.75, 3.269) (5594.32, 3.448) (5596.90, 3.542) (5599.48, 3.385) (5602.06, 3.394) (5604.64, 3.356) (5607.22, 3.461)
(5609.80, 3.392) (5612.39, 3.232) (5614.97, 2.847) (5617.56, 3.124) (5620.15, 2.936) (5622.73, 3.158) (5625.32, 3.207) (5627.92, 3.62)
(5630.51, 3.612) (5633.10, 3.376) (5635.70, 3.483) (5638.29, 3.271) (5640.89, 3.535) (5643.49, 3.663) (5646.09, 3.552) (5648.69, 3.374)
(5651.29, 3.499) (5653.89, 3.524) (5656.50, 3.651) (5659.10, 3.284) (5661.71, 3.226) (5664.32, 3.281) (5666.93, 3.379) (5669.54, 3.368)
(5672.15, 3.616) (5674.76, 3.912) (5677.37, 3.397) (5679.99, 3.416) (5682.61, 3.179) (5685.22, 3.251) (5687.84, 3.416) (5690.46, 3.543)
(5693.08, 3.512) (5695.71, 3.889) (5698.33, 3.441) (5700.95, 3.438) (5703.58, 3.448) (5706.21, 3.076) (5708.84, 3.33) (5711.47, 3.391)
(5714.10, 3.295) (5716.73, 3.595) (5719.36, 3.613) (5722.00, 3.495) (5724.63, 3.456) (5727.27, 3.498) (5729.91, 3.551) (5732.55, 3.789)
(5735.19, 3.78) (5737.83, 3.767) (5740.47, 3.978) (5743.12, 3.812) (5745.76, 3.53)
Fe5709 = 1.0 angstrom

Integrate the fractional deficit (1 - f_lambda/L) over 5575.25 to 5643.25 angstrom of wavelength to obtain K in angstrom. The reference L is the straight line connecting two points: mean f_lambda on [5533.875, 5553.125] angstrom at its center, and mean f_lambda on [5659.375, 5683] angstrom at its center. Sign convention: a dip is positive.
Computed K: 2.37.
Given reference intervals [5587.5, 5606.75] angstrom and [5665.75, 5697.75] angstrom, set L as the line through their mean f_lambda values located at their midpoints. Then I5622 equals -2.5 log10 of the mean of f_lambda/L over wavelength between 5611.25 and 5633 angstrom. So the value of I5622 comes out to 0.06 mag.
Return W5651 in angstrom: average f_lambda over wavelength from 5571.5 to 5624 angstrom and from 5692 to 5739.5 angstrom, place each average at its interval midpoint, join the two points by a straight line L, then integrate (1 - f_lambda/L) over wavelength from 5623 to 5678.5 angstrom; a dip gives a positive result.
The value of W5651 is -0.9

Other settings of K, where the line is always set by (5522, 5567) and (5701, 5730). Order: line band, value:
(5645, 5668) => 0.15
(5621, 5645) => 0.13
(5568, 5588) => 0.45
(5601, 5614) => 0.37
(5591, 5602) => 0.12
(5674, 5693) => -0.01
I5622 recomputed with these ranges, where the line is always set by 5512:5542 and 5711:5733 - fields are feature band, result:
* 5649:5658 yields -0.01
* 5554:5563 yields 0.04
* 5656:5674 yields 0.03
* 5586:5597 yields 0.05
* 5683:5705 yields 0.01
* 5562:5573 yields 0.03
